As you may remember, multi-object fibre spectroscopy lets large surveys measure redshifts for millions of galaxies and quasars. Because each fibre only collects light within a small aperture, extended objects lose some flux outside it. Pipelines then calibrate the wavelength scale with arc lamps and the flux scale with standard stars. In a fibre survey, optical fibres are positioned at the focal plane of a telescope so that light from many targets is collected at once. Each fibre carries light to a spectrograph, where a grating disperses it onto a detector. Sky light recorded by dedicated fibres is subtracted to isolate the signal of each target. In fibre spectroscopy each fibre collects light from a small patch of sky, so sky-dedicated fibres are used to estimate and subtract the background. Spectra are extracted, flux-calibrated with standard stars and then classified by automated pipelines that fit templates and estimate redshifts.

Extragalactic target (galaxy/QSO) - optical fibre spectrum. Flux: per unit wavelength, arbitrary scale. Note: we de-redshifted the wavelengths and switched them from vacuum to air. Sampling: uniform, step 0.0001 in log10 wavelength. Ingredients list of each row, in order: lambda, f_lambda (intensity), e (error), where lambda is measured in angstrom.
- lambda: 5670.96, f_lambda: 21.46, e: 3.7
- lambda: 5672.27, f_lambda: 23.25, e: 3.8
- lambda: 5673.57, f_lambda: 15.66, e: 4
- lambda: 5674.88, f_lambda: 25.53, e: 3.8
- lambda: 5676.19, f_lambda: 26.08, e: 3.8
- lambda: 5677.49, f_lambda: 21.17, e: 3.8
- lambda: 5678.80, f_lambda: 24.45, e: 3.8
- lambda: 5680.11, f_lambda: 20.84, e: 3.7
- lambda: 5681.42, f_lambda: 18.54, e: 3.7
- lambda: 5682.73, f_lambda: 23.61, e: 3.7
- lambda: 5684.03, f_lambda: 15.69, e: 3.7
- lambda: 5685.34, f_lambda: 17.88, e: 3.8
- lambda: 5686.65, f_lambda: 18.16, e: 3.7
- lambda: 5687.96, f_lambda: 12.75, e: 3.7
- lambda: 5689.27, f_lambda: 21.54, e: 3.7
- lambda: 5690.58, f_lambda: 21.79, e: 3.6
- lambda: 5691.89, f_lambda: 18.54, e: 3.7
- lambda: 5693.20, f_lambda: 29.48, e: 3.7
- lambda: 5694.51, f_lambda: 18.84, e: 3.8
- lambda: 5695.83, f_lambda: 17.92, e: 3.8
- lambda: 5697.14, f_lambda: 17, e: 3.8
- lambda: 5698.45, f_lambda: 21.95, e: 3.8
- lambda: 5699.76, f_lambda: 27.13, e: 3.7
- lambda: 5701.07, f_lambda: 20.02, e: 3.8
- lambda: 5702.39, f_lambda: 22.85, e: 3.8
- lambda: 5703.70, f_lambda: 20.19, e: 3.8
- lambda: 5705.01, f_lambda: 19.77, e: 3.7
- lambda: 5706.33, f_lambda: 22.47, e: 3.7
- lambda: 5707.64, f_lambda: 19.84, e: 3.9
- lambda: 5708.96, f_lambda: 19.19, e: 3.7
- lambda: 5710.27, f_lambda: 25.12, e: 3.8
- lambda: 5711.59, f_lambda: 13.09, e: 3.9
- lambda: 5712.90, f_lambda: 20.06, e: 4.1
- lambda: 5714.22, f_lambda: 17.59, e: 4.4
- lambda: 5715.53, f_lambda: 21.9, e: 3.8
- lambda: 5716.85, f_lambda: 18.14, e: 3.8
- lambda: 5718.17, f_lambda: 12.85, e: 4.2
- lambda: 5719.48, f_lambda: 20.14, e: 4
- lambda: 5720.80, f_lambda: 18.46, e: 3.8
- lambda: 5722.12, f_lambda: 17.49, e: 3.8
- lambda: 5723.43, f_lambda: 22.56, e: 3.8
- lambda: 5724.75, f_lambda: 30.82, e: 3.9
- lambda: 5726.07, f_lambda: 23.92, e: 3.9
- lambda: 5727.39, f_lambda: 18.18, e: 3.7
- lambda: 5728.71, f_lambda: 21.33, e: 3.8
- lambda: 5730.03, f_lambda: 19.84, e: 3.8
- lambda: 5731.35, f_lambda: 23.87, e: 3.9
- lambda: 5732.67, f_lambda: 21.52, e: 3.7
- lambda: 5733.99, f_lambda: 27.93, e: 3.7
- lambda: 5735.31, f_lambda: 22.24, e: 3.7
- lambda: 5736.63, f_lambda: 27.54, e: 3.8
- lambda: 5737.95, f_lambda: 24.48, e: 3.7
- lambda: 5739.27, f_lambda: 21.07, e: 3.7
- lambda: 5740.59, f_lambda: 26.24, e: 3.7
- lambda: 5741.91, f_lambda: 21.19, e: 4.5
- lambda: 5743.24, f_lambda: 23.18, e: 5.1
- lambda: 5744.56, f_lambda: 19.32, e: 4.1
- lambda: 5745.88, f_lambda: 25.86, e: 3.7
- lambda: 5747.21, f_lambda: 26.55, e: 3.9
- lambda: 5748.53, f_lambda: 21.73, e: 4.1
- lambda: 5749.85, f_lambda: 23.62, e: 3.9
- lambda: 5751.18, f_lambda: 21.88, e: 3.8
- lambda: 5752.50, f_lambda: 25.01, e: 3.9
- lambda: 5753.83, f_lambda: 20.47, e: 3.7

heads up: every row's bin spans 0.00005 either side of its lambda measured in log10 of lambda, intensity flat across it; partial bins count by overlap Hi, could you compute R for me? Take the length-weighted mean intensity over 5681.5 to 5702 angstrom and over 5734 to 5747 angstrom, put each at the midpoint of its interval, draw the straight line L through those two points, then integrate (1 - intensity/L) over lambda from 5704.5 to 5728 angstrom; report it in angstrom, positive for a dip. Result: 2.0 angstrom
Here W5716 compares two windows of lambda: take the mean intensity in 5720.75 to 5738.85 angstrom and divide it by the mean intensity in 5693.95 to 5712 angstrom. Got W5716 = 1.12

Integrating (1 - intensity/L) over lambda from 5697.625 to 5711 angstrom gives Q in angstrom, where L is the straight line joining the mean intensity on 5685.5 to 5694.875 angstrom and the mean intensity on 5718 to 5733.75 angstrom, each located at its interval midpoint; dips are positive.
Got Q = -0.8 angstrom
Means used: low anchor 20.1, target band 21.7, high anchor 21.4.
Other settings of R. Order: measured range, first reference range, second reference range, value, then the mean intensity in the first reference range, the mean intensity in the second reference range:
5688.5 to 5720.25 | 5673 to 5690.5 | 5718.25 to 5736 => 1.1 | 20.2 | 21.9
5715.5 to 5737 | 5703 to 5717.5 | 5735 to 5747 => 0.2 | 19.8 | 23.6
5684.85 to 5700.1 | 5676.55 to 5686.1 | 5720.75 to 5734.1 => 0.6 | 20.5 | 22.3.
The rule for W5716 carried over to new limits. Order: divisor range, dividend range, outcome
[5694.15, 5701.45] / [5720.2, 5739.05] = 1.11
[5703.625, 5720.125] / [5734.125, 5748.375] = 1.24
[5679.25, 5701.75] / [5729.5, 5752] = 1.16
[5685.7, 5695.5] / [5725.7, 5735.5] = 1.12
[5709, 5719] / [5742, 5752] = 1.25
